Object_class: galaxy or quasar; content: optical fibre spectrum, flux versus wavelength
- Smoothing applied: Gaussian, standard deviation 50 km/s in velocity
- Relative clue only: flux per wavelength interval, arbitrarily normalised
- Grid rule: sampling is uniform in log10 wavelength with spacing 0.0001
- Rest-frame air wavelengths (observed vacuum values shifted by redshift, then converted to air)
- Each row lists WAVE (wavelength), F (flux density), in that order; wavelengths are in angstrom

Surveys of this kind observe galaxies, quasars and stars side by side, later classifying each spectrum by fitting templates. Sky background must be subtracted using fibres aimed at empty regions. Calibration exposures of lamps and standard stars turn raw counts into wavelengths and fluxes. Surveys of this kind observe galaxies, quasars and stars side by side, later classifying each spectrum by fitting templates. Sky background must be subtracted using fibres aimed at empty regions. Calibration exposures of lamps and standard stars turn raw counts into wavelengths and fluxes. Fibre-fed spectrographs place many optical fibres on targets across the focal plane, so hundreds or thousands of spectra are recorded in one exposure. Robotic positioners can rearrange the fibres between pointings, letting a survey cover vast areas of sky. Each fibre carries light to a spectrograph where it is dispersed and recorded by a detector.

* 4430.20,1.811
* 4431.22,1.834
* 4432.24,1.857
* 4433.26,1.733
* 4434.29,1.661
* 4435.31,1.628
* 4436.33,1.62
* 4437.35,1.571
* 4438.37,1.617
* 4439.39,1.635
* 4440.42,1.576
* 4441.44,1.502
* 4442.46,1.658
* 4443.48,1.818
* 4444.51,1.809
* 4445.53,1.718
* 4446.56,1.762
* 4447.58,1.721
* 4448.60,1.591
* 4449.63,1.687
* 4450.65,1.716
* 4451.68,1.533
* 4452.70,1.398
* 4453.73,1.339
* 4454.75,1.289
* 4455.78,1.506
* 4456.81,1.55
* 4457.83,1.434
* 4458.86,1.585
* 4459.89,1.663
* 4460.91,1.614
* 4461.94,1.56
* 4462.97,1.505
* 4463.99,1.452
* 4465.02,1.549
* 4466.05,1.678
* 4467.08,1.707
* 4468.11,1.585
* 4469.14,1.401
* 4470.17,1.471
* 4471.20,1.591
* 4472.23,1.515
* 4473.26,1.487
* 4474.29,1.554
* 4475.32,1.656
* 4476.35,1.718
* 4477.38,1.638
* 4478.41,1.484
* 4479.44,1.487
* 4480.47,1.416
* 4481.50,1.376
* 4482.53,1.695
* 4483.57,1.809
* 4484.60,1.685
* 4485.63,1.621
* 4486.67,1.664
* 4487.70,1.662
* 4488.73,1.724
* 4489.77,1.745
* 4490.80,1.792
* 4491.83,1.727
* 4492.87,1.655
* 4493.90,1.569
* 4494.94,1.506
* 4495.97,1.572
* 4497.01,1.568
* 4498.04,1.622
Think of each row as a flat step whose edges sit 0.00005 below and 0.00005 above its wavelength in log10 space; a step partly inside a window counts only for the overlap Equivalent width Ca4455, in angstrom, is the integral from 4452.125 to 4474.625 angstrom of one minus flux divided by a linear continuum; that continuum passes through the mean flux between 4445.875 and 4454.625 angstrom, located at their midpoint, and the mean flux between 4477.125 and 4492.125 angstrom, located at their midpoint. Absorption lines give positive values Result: 1.17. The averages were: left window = 1.58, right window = 1.63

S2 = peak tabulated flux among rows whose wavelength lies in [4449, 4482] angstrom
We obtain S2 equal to 1.718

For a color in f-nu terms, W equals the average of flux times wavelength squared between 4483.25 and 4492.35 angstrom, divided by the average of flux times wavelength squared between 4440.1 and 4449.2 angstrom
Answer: 1.04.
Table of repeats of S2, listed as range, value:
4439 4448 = 1.818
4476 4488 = 1.809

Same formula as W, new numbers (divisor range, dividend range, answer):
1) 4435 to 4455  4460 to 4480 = 0.98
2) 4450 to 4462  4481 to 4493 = 1.12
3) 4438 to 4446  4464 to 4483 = 0.94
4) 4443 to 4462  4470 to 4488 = 1.01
